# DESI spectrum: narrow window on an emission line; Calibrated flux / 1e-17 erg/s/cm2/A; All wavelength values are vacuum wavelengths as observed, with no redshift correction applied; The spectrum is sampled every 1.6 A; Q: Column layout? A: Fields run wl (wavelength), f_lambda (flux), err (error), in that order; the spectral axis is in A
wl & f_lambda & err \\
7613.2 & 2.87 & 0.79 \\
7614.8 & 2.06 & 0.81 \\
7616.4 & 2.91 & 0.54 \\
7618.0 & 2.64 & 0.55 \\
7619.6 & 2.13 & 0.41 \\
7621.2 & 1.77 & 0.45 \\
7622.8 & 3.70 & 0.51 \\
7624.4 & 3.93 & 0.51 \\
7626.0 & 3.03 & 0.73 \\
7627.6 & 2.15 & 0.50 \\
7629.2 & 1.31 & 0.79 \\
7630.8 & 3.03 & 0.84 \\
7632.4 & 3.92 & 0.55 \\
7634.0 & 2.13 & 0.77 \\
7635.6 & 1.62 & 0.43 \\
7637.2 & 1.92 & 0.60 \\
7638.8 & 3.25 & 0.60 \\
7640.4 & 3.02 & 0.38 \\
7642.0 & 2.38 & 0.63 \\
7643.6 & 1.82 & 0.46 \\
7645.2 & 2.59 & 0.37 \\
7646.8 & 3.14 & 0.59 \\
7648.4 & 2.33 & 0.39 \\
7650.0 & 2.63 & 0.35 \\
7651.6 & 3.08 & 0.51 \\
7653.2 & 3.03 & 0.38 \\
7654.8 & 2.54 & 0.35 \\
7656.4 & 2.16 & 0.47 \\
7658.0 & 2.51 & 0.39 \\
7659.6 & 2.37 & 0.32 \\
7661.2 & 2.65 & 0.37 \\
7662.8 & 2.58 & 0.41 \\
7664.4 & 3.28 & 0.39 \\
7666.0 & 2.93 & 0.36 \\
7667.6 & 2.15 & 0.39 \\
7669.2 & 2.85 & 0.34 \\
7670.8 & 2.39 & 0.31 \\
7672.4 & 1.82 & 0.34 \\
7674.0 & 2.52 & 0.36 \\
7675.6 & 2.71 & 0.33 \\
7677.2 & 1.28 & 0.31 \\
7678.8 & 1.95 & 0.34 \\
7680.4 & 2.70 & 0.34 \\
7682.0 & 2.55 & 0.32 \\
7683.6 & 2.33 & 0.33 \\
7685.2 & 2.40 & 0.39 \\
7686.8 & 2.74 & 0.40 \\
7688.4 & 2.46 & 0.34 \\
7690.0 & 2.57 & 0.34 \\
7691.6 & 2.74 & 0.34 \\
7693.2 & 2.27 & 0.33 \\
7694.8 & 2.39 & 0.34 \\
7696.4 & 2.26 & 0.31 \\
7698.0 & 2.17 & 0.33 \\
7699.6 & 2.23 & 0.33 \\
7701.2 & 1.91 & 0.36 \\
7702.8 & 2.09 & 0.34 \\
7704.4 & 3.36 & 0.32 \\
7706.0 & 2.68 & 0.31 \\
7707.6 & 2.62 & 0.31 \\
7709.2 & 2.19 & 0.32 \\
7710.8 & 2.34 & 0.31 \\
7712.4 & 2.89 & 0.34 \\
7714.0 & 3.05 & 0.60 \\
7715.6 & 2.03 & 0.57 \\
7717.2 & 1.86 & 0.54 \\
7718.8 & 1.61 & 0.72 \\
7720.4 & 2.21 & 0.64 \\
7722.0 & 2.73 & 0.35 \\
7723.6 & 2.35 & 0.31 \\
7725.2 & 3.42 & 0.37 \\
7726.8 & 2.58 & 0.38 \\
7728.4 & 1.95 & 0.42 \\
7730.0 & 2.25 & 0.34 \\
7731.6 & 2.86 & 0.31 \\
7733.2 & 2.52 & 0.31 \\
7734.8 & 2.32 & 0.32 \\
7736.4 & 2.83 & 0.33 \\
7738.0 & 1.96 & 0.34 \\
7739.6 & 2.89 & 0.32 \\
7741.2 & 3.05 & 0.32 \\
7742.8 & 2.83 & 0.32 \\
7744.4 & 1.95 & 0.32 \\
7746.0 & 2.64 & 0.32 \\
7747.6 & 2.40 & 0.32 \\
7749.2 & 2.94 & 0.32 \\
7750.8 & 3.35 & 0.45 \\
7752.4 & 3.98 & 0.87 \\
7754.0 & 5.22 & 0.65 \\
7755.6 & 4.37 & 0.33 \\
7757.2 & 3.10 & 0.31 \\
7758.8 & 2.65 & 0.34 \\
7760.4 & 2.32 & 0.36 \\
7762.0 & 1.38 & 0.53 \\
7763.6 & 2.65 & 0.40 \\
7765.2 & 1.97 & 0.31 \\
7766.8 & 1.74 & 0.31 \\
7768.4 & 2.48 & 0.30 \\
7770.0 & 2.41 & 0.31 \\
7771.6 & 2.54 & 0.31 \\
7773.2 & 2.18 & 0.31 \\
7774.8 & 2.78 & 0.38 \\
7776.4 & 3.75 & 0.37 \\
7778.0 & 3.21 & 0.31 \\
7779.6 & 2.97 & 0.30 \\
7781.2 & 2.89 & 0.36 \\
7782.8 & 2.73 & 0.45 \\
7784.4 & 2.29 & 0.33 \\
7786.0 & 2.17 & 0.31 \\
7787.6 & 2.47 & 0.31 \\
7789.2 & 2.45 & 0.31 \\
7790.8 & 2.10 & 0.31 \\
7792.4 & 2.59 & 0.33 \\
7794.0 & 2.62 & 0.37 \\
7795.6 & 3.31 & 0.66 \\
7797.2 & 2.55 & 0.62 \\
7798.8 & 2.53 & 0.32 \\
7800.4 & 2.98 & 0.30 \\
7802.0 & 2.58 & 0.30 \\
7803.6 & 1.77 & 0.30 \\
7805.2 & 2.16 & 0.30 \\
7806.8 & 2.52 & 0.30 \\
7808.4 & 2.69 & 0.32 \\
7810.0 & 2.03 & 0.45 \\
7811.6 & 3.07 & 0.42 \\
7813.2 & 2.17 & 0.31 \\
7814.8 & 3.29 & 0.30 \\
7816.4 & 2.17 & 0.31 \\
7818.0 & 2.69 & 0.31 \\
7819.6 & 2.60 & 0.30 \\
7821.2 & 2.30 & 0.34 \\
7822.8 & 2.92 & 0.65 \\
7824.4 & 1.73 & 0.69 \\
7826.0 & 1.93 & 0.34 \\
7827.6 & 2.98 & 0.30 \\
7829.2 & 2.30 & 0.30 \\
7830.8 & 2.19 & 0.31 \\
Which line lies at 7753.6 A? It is H-alpha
